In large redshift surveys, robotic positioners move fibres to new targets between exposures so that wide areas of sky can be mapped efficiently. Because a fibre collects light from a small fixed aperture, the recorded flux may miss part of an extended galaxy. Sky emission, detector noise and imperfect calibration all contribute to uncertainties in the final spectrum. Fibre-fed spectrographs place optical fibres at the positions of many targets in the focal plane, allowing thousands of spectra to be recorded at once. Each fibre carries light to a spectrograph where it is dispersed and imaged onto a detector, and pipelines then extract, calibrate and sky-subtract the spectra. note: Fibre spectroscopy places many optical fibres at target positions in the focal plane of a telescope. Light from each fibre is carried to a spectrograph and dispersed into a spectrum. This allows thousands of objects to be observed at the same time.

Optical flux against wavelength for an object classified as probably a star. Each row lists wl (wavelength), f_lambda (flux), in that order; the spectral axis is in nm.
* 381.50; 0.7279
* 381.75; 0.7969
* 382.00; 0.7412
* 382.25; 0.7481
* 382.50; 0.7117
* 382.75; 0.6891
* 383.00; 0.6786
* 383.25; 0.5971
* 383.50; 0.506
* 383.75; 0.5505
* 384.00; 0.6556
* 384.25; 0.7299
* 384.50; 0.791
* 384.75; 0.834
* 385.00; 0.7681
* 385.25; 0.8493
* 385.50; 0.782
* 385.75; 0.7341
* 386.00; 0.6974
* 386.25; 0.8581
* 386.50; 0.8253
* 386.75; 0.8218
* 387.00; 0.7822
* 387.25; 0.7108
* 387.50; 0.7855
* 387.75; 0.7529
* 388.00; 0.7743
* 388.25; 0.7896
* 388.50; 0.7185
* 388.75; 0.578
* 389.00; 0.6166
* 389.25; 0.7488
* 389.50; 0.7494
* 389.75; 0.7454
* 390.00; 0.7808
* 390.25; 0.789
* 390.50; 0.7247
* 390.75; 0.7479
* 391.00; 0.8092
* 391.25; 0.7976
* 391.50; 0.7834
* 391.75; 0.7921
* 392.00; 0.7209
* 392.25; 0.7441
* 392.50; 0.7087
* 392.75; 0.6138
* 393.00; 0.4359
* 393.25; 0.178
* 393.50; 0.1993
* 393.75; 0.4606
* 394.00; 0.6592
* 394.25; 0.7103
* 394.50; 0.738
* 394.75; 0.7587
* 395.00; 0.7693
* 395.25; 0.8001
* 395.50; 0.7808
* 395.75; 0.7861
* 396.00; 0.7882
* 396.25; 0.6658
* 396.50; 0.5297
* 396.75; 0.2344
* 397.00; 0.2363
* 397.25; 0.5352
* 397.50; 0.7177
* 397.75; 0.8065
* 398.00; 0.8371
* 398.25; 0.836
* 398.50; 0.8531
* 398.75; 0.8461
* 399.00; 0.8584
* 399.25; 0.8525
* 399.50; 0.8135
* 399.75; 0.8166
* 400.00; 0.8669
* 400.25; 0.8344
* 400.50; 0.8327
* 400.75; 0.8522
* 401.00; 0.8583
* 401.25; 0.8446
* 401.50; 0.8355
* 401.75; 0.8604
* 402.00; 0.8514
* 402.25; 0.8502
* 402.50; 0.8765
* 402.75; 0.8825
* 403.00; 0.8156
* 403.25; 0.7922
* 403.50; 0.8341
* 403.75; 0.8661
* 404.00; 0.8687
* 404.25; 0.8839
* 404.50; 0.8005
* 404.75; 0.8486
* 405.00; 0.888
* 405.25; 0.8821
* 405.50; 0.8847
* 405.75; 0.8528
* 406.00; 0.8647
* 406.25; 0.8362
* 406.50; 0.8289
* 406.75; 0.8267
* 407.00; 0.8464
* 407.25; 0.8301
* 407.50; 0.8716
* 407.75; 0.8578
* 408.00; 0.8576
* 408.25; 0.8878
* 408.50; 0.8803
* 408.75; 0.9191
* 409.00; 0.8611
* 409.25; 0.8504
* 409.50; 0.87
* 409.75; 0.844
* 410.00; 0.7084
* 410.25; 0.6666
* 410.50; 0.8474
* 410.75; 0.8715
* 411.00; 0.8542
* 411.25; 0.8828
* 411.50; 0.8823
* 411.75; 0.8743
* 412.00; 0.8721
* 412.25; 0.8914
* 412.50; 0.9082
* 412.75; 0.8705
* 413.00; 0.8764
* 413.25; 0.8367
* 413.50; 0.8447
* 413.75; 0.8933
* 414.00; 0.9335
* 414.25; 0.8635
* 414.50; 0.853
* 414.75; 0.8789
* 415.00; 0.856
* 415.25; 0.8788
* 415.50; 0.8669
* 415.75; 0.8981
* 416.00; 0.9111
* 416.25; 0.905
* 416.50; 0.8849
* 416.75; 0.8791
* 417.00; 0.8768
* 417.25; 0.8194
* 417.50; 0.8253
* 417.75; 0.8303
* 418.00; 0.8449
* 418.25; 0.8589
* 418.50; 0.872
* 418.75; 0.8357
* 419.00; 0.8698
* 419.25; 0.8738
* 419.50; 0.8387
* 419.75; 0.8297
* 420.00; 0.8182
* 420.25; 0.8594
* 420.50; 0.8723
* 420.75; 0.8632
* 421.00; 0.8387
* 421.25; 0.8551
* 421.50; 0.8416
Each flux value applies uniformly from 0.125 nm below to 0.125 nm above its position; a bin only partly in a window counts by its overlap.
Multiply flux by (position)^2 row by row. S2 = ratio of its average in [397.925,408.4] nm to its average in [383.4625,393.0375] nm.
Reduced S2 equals 1.24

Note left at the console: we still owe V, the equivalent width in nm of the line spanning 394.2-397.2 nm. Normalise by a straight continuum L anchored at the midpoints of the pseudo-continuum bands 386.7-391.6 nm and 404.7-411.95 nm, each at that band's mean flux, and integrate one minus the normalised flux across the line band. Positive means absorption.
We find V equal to 0.53 nm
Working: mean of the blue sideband 0.749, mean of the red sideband 0.851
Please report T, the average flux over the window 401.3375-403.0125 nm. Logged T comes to 0.855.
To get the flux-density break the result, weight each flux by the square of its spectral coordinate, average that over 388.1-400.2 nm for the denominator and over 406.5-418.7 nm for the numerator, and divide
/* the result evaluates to 1.36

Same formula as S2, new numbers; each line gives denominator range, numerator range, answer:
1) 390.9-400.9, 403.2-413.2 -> 1.30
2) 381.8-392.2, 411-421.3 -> 1.36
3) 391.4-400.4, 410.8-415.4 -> 1.39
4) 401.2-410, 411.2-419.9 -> 1.07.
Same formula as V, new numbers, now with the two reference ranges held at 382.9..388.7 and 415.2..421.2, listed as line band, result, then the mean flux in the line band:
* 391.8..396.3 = 0.74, 0.642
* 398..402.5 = -0.30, 0.846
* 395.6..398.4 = 0.51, 0.637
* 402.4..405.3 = -0.17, 0.852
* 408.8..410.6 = 0.04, 0.811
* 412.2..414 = -0.08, 0.878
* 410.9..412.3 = -0.07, 0.876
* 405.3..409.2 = -0.20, 0.861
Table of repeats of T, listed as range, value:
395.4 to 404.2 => 0.779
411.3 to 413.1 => 0.882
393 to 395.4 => 0.58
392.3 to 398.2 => 0.611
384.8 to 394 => 0.705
